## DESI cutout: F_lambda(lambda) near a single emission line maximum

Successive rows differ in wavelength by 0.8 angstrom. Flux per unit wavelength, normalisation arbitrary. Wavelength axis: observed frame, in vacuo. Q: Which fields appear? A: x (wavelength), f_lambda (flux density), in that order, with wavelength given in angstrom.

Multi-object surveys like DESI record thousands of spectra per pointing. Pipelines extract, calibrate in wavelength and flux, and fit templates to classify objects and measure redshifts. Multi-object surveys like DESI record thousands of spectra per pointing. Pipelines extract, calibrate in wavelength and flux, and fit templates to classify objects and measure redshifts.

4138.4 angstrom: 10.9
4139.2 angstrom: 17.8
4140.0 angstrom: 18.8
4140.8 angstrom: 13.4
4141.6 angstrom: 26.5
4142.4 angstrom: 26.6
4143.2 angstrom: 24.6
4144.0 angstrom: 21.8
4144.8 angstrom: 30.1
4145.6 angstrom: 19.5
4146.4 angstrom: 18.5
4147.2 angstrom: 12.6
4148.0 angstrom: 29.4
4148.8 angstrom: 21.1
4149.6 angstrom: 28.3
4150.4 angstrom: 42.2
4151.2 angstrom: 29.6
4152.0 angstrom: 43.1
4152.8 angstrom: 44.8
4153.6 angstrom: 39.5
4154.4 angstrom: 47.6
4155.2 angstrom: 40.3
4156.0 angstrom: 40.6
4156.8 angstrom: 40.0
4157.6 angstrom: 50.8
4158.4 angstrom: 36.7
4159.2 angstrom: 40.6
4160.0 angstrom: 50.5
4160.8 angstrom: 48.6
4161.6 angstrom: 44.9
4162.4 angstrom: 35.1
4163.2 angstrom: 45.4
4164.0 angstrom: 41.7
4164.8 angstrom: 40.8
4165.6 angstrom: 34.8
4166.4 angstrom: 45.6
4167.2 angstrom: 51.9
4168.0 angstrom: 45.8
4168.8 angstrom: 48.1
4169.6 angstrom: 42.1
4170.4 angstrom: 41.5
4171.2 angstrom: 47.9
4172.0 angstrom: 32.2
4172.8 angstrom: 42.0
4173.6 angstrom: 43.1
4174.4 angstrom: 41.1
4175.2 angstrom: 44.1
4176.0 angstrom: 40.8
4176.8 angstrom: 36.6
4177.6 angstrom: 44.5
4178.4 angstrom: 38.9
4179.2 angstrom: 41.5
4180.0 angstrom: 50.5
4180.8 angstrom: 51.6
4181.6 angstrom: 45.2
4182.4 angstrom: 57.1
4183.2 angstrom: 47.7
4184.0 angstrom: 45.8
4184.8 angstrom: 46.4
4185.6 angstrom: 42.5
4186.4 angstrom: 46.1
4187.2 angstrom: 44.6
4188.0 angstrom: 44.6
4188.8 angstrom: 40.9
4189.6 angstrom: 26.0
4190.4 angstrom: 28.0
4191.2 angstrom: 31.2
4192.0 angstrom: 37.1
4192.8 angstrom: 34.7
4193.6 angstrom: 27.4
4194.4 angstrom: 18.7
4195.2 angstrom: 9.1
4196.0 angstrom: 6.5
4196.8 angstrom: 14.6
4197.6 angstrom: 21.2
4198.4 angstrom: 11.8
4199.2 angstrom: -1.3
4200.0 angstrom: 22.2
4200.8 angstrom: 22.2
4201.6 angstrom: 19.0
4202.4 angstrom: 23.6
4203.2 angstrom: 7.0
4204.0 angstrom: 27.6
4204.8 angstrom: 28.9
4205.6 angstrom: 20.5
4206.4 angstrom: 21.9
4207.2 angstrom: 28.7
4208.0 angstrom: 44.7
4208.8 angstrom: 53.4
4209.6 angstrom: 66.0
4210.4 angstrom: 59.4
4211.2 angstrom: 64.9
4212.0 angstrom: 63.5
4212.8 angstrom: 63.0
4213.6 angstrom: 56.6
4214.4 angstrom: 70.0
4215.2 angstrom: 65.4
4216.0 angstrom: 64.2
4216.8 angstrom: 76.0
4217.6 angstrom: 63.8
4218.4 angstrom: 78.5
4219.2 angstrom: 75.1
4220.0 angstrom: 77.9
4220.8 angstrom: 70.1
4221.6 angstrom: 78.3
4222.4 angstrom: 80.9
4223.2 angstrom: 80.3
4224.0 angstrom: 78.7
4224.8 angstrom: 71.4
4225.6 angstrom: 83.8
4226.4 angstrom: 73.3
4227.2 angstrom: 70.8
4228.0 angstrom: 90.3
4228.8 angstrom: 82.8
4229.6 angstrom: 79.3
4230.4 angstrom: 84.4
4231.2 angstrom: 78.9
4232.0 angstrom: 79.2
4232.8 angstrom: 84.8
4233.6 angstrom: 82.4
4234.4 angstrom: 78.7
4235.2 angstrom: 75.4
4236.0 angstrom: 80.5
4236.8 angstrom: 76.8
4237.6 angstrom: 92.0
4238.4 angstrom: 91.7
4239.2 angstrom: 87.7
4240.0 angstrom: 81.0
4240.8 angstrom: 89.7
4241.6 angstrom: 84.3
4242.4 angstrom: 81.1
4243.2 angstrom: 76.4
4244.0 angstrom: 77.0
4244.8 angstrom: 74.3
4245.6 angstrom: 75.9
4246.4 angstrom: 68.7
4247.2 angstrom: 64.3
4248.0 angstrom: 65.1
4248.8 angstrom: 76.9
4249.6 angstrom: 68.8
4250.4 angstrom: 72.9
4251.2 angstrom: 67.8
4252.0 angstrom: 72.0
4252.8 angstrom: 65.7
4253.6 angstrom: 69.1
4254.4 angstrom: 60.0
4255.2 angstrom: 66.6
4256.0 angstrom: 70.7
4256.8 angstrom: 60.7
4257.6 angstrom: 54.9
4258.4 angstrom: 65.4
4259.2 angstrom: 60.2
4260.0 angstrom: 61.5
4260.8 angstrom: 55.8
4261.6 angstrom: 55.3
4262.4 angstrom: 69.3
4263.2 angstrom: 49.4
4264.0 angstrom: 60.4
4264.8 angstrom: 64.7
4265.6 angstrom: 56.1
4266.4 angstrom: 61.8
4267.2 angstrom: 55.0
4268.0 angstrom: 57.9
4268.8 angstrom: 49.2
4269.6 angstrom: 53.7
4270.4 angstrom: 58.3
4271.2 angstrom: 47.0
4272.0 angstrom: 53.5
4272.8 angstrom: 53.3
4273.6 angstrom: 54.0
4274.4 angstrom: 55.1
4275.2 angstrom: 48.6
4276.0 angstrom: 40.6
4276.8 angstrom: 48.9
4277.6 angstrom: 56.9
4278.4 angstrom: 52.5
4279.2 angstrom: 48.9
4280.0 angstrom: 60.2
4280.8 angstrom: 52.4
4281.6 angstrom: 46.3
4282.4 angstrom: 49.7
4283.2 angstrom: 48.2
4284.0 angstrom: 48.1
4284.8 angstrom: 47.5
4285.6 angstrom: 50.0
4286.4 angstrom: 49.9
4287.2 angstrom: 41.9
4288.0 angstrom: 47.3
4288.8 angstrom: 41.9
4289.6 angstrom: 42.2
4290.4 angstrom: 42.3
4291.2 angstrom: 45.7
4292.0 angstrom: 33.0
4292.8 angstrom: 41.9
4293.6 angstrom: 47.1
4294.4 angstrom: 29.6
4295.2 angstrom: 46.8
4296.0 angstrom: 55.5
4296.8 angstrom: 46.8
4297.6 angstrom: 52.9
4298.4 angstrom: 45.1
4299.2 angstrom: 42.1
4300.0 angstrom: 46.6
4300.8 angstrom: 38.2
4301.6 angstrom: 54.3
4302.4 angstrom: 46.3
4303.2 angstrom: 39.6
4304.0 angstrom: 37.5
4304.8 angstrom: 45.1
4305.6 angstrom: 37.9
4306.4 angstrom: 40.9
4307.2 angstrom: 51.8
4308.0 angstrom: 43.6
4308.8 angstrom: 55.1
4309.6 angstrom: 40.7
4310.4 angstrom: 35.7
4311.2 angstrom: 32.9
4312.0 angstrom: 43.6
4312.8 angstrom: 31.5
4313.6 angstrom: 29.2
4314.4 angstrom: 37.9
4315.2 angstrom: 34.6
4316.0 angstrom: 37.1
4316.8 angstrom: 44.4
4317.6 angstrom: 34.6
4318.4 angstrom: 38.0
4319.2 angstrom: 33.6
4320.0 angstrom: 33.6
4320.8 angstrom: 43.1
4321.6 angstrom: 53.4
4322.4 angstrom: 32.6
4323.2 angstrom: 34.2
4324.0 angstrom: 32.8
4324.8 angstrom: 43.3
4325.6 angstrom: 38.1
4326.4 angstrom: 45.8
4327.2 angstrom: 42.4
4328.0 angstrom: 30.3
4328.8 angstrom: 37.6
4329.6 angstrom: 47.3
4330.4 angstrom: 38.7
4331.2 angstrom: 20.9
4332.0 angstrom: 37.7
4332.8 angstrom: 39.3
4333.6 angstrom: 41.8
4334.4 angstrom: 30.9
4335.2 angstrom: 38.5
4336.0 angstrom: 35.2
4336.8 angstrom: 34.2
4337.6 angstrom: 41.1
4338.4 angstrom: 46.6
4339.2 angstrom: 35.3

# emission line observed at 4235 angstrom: C IV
